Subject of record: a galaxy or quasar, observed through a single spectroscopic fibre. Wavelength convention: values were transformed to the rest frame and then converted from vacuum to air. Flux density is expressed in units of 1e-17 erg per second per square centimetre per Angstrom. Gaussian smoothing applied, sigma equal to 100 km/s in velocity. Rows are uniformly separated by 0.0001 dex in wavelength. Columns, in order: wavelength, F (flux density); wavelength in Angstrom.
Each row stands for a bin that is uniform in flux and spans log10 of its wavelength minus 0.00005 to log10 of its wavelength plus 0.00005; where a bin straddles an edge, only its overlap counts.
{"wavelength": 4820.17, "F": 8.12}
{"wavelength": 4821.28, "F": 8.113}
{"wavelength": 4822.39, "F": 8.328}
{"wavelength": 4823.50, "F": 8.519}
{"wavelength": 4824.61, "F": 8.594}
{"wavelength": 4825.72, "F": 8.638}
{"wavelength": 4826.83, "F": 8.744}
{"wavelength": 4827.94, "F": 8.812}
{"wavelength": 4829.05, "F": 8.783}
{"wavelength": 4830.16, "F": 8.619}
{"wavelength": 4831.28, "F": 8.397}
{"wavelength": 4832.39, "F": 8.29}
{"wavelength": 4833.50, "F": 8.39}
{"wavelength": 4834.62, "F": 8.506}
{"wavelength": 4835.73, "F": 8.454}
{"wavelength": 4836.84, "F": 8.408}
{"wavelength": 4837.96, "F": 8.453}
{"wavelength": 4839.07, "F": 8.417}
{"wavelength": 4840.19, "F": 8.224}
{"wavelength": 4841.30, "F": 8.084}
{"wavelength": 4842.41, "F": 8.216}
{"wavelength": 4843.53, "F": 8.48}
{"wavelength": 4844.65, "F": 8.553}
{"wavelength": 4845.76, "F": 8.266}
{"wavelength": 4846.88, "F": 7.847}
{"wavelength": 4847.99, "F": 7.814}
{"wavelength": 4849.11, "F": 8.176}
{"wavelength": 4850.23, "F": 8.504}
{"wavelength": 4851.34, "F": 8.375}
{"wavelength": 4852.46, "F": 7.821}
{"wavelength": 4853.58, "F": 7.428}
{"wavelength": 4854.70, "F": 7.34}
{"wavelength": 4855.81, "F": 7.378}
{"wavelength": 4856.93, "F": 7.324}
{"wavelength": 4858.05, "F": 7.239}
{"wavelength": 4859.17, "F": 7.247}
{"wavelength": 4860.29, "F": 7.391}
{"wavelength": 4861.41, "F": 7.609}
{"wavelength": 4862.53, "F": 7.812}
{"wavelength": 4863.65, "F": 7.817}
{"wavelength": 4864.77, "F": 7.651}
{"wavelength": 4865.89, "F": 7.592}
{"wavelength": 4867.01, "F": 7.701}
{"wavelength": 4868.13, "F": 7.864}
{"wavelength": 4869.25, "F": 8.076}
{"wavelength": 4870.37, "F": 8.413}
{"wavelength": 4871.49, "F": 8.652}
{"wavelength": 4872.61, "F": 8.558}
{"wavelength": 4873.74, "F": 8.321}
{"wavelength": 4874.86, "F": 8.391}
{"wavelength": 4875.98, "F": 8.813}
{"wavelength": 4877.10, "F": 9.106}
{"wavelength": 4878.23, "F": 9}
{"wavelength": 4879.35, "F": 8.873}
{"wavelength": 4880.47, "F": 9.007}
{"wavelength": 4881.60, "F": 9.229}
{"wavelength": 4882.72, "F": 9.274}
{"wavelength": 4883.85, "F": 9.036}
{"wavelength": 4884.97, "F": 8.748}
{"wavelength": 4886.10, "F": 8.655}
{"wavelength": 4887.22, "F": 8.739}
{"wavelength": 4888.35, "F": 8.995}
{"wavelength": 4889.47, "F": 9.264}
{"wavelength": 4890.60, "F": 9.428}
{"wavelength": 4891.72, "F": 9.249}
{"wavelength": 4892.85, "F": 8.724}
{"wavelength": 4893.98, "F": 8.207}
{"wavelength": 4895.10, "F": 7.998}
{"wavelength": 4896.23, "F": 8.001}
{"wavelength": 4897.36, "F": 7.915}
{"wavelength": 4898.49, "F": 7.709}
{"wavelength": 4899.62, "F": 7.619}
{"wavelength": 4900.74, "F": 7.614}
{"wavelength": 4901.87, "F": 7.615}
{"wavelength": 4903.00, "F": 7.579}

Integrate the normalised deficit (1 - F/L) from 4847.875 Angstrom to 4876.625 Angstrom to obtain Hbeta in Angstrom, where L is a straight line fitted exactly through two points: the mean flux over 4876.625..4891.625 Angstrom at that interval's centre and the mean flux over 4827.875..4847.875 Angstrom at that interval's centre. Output 2.7 Angstrom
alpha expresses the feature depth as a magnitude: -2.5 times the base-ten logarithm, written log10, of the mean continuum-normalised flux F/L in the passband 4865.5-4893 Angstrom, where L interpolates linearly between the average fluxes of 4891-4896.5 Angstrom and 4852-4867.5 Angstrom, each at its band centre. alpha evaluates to -0.082 mag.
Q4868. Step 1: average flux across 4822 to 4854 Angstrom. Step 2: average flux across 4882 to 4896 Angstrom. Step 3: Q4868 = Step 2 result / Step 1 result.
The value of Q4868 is 1.1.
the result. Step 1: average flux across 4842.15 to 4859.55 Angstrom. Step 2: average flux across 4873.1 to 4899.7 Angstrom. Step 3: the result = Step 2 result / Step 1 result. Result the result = 1.10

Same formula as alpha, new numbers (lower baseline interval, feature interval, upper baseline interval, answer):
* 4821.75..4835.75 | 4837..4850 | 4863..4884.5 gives 0.038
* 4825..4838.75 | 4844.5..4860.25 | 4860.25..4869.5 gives 0.037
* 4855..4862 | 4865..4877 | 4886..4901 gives -0.068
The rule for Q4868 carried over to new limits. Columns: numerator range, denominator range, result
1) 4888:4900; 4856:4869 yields 1.12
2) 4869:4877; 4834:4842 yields 1.02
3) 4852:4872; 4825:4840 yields 0.90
